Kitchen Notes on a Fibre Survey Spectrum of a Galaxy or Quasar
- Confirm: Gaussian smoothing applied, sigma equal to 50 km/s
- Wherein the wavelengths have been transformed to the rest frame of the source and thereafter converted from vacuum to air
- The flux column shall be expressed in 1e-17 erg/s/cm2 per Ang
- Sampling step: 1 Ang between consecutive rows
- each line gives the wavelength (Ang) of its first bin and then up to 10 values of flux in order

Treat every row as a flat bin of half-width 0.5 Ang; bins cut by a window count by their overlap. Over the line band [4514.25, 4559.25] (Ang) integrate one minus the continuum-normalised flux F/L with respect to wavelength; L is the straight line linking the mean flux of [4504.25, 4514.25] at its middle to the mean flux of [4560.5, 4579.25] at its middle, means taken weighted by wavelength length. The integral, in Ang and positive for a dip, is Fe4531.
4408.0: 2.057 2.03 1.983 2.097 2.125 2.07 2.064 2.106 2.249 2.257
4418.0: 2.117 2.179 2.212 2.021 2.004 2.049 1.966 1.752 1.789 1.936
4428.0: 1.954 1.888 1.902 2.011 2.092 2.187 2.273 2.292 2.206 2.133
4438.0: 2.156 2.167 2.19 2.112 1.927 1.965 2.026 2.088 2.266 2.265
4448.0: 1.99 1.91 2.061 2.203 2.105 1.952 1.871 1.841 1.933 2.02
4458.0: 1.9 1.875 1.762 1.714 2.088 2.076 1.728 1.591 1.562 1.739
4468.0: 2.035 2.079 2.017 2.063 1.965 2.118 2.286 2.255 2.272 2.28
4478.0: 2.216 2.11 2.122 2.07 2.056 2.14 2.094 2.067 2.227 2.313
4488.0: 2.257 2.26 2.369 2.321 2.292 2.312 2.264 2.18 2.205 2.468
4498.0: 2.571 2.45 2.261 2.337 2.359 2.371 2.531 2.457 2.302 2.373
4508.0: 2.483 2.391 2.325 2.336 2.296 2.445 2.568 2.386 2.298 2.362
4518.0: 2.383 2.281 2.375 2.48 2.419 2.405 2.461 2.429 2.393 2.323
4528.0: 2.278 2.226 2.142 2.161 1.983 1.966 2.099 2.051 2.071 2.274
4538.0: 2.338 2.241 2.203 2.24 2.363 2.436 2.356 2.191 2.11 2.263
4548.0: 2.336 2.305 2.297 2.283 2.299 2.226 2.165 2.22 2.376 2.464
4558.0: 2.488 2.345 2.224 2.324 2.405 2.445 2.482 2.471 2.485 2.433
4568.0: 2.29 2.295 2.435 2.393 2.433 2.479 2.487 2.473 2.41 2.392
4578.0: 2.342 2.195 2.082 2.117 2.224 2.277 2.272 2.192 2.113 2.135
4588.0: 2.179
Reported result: 2.2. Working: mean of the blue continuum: 2.4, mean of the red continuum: 2.41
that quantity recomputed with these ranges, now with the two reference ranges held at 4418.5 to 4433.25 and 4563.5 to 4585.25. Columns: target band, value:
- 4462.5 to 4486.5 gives 0.70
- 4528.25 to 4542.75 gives 0.53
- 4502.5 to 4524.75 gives -1.95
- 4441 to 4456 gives 0.10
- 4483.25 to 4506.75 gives -1.69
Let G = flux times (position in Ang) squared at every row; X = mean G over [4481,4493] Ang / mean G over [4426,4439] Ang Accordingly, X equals 1.09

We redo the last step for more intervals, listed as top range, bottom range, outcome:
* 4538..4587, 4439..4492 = 1.18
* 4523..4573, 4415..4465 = 1.19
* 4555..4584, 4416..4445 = 1.22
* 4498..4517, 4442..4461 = 1.23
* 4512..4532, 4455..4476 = 1.24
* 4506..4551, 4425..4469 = 1.20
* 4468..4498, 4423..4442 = 1.10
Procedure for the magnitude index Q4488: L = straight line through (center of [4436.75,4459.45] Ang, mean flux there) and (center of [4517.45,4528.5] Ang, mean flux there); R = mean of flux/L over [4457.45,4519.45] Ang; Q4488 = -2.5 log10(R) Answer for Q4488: 0.015 mag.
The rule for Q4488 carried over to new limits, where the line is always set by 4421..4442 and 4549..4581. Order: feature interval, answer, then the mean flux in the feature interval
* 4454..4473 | 0.12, 1.89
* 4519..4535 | 0.00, 2.27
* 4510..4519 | -0.06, 2.38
